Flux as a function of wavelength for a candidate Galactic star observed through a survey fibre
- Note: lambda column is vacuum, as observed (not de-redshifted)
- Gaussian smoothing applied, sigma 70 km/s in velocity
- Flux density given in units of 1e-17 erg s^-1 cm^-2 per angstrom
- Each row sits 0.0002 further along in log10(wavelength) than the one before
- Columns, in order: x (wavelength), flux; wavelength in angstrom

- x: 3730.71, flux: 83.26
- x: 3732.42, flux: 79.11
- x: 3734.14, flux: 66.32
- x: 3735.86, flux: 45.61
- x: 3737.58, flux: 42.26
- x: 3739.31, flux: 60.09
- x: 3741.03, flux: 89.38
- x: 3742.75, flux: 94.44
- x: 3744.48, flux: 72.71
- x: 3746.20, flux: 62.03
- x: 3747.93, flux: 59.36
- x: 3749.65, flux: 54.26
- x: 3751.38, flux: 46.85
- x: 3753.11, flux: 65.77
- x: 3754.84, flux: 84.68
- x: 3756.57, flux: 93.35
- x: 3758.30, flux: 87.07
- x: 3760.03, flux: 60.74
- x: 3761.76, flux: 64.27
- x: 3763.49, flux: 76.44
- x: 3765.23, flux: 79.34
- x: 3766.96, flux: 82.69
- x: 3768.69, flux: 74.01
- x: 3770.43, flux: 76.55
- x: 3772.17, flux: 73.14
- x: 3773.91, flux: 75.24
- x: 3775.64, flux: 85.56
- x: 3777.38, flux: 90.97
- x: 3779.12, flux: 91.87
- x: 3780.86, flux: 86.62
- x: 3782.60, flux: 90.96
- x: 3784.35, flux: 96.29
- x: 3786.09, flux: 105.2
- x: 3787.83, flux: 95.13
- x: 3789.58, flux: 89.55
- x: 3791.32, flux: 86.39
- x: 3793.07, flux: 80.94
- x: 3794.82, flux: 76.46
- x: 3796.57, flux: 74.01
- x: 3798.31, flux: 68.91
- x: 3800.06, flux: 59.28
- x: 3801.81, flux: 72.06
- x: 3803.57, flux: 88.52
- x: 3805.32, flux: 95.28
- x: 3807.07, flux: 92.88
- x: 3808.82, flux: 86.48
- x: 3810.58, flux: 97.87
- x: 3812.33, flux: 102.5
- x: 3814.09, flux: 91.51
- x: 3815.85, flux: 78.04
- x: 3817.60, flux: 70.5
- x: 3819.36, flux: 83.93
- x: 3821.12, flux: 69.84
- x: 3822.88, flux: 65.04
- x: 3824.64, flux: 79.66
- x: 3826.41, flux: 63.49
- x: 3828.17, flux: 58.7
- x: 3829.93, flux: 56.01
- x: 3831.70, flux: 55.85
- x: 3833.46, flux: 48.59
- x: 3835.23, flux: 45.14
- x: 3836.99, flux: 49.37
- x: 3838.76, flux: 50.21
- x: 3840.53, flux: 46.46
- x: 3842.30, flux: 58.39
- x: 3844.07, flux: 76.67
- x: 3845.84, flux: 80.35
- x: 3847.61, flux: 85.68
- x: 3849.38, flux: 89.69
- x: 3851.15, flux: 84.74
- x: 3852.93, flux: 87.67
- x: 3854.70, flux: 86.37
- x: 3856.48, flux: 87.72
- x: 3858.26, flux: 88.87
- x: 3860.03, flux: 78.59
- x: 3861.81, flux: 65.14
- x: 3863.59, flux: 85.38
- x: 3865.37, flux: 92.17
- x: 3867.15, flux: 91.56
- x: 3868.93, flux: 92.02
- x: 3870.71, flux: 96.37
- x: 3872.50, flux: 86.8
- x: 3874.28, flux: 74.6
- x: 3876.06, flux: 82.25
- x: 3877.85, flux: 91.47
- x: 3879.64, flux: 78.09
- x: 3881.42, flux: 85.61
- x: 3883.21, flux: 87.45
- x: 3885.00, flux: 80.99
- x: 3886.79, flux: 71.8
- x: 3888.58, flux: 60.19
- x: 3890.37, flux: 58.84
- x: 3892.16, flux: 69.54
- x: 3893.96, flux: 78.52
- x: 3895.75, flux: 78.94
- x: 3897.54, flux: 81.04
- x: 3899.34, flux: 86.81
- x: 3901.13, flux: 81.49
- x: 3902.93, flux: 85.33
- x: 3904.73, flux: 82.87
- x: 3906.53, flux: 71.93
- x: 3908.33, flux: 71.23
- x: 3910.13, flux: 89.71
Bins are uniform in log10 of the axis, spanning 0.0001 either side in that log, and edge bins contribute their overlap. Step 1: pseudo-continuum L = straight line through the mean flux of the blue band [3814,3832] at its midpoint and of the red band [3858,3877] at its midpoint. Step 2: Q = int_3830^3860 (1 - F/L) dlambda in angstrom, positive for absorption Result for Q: 3.0 angstrom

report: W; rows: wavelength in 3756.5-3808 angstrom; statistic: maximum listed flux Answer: 105.2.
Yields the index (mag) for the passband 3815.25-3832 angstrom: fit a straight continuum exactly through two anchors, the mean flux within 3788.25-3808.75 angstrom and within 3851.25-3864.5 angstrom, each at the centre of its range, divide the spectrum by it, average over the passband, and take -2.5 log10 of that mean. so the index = 0.19 mag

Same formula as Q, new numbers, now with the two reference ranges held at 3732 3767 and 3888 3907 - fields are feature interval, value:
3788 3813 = -4.2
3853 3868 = -2.0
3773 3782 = -2.0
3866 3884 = -2.7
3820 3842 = 4.7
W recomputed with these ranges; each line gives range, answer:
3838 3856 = 89.69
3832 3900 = 96.37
